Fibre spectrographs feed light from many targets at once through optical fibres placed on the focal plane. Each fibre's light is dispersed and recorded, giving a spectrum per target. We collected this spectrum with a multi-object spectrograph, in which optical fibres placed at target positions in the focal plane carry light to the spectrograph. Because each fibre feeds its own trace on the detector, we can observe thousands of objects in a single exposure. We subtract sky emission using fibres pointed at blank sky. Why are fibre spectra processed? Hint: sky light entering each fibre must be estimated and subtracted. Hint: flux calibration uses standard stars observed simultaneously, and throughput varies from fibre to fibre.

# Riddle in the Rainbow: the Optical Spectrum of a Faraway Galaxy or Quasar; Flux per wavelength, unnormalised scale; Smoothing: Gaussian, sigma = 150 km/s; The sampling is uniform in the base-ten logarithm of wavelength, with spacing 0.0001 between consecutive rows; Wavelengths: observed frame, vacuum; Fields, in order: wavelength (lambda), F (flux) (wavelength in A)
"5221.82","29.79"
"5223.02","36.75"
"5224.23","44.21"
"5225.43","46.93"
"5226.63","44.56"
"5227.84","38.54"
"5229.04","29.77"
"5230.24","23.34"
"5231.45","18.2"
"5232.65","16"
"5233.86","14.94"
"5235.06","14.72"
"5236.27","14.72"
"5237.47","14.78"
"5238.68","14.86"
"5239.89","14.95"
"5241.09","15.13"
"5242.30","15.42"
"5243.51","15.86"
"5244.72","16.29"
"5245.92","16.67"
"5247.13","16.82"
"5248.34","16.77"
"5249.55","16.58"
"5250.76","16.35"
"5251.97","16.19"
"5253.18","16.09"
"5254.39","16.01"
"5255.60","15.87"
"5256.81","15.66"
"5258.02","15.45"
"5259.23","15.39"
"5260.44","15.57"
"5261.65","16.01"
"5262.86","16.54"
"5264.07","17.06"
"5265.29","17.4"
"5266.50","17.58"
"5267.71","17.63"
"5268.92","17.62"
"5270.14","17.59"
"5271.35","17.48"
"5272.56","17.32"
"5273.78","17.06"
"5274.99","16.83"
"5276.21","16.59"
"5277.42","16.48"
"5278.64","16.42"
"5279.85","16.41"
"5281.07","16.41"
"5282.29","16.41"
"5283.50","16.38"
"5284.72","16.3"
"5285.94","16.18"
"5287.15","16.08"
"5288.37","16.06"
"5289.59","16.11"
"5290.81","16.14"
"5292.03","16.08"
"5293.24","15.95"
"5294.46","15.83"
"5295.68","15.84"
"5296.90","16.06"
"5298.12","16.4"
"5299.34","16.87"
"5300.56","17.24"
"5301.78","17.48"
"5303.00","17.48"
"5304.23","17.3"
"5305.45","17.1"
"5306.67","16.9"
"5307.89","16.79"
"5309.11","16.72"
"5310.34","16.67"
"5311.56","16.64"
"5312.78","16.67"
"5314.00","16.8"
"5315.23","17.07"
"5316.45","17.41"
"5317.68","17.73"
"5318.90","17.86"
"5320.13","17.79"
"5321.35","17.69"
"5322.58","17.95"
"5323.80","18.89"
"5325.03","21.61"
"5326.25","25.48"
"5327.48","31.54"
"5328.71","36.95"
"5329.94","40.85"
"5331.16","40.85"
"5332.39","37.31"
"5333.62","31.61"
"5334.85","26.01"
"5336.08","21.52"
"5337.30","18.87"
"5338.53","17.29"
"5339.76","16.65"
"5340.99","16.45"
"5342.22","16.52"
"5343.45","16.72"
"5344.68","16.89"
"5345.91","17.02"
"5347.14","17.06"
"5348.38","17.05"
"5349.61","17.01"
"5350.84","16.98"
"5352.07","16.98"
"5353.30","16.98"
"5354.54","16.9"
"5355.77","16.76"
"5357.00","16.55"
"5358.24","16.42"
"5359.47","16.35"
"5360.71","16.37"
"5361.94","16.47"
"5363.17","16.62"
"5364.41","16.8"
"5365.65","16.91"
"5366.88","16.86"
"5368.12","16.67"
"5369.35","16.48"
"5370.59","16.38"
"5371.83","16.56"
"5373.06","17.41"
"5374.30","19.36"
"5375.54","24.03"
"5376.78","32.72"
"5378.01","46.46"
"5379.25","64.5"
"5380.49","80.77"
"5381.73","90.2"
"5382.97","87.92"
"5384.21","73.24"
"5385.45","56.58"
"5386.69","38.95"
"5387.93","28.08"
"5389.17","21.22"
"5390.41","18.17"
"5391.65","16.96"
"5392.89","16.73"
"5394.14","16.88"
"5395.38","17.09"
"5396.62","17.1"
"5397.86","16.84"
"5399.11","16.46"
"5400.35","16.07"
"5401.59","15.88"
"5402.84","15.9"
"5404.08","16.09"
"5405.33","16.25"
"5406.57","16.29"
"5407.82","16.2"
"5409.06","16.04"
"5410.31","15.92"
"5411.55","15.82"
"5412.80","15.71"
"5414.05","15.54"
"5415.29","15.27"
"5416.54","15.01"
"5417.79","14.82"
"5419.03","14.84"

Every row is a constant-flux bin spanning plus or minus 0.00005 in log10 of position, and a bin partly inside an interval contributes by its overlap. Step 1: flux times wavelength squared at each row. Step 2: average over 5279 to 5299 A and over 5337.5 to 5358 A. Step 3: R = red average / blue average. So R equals 1.07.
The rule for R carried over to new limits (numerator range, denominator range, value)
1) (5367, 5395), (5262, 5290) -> 2.27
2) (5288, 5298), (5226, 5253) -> 0.86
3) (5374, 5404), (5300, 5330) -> 1.83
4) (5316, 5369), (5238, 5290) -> 1.28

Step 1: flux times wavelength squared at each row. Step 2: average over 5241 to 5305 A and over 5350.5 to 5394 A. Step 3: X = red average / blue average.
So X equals 1.86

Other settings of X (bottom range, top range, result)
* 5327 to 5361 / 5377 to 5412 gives 1.49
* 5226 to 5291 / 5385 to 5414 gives 1.17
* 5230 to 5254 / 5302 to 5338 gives 1.42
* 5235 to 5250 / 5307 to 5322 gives 1.12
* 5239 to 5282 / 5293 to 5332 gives 1.25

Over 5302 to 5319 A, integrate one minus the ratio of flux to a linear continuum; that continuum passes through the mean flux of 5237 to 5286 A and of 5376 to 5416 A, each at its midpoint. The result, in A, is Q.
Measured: 3.40 A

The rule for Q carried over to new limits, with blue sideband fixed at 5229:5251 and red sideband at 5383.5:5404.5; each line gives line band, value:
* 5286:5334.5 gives 0.8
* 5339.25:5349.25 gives 2.5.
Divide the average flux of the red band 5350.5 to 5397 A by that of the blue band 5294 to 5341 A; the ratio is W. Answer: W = 1.38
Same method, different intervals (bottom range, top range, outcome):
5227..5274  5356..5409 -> 1.55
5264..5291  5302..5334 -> 1.32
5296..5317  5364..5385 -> 2.30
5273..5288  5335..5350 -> 1.07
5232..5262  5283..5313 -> 1.05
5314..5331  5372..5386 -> 2.27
